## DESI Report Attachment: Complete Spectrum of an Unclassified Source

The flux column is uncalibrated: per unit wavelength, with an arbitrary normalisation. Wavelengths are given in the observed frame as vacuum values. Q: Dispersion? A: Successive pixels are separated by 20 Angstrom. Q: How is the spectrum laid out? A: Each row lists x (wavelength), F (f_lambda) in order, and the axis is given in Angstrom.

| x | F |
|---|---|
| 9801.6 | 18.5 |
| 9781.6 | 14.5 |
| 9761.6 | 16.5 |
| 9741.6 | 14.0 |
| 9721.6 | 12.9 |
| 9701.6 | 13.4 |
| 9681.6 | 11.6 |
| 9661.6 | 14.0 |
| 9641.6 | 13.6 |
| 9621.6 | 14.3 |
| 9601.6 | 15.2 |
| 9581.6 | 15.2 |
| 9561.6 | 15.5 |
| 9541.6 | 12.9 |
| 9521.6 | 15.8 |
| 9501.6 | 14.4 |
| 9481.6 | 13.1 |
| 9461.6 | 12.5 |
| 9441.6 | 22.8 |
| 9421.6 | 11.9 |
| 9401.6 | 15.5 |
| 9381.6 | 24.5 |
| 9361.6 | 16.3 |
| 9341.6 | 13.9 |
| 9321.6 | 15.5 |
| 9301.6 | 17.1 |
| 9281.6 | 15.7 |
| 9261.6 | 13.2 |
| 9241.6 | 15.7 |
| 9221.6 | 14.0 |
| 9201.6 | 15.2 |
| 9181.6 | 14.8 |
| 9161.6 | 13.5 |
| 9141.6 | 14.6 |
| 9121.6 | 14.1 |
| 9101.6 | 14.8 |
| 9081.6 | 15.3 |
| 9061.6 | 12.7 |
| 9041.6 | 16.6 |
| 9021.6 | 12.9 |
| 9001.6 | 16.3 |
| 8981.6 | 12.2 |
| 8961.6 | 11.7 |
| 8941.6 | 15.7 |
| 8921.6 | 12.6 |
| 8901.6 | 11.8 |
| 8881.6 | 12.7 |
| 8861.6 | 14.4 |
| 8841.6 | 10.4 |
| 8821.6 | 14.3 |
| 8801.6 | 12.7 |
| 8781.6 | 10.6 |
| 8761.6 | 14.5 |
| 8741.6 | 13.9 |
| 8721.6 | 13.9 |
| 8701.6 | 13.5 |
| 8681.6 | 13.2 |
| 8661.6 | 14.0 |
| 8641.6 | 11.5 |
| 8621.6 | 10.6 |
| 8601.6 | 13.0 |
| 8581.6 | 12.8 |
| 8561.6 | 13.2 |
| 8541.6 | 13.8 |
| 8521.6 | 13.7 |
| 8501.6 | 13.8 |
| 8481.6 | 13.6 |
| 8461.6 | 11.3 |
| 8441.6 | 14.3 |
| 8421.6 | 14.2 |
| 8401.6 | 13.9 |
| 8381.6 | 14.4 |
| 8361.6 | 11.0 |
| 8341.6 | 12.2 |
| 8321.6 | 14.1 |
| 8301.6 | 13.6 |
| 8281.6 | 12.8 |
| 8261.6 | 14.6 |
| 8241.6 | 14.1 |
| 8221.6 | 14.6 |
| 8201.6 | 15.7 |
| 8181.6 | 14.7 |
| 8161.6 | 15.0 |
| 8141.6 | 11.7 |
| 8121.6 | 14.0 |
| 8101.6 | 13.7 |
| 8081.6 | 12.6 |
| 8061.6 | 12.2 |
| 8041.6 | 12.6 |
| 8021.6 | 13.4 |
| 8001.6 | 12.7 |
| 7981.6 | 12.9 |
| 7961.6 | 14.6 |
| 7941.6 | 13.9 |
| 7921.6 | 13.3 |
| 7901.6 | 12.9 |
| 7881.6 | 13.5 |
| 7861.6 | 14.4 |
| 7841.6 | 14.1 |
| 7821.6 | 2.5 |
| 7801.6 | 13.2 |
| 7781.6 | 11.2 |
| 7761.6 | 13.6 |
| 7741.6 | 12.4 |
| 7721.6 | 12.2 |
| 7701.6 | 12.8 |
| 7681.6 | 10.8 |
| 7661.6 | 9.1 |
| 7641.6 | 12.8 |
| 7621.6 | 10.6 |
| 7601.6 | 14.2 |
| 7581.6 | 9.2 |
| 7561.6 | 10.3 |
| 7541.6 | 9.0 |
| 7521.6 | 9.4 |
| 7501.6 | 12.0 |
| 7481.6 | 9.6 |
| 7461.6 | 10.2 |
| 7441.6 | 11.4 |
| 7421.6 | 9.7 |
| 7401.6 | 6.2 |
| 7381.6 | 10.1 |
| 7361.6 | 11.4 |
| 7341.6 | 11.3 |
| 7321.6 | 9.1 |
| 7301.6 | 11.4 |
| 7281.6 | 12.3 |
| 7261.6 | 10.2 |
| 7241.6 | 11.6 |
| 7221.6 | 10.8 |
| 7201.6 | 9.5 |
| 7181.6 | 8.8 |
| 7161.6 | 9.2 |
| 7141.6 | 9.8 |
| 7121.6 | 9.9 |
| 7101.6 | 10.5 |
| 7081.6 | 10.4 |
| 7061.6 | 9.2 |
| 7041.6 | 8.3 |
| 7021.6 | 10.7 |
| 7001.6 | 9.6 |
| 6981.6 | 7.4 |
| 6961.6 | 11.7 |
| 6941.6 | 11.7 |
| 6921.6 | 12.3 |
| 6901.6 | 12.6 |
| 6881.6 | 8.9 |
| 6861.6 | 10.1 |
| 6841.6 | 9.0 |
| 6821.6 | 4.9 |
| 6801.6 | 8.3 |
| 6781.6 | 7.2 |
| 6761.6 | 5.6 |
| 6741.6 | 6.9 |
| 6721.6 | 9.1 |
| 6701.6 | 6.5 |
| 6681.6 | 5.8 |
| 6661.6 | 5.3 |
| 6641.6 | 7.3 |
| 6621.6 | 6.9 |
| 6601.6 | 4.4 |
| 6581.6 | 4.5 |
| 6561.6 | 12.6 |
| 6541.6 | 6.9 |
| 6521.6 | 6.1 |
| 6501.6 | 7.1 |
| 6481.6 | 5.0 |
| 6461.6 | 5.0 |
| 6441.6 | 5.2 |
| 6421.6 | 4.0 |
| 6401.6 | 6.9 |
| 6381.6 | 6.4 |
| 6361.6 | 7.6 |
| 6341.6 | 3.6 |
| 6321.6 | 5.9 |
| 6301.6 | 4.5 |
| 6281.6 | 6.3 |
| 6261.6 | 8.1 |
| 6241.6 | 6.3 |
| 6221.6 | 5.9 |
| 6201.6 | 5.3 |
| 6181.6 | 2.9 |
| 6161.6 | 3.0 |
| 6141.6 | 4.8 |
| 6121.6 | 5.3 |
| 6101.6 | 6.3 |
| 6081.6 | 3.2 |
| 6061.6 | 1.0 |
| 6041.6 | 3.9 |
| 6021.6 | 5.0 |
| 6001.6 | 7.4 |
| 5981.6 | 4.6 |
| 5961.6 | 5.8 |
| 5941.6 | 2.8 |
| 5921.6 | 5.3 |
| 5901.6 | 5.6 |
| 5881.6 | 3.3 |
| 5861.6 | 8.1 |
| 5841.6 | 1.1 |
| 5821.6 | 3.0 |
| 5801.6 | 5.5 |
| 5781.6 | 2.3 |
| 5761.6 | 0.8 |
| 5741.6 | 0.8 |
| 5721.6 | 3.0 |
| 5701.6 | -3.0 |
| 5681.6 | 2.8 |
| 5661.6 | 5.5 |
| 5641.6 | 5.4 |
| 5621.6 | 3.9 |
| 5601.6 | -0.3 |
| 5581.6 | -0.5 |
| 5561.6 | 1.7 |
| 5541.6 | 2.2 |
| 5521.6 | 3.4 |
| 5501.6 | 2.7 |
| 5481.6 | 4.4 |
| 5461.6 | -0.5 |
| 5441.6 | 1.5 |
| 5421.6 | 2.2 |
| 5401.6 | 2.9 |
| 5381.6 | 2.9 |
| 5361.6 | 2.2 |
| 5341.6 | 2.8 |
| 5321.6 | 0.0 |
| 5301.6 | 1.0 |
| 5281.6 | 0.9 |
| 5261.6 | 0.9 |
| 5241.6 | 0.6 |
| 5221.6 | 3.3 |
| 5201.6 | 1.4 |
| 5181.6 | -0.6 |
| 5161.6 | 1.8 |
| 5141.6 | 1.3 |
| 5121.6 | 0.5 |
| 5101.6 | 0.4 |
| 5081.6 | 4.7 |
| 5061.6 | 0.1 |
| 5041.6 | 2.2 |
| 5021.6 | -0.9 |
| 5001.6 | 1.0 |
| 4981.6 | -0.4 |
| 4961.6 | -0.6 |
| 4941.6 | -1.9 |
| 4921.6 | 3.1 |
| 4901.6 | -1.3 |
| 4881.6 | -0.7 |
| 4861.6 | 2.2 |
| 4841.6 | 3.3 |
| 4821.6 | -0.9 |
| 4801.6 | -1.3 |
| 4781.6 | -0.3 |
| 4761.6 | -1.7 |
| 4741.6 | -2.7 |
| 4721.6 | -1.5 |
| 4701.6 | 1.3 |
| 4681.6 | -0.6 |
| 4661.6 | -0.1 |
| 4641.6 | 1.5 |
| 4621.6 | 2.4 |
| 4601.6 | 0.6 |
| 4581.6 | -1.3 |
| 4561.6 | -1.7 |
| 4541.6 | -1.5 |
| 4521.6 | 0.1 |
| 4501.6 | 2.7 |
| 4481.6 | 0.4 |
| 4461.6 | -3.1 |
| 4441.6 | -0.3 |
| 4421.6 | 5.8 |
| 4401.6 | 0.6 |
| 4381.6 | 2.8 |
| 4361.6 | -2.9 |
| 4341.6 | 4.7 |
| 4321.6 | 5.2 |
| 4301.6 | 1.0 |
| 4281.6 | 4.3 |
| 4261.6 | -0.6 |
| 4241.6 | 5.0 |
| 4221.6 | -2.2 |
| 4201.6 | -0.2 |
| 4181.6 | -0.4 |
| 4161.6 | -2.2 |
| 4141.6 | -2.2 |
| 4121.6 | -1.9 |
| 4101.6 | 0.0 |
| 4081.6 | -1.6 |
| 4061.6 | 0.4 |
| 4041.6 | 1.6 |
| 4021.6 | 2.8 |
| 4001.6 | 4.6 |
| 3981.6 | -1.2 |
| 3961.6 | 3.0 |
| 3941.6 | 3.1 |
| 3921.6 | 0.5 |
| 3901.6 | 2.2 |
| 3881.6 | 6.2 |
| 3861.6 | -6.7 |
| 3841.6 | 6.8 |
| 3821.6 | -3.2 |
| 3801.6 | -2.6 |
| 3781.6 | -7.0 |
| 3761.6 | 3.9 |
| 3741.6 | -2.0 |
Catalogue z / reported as 0.72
